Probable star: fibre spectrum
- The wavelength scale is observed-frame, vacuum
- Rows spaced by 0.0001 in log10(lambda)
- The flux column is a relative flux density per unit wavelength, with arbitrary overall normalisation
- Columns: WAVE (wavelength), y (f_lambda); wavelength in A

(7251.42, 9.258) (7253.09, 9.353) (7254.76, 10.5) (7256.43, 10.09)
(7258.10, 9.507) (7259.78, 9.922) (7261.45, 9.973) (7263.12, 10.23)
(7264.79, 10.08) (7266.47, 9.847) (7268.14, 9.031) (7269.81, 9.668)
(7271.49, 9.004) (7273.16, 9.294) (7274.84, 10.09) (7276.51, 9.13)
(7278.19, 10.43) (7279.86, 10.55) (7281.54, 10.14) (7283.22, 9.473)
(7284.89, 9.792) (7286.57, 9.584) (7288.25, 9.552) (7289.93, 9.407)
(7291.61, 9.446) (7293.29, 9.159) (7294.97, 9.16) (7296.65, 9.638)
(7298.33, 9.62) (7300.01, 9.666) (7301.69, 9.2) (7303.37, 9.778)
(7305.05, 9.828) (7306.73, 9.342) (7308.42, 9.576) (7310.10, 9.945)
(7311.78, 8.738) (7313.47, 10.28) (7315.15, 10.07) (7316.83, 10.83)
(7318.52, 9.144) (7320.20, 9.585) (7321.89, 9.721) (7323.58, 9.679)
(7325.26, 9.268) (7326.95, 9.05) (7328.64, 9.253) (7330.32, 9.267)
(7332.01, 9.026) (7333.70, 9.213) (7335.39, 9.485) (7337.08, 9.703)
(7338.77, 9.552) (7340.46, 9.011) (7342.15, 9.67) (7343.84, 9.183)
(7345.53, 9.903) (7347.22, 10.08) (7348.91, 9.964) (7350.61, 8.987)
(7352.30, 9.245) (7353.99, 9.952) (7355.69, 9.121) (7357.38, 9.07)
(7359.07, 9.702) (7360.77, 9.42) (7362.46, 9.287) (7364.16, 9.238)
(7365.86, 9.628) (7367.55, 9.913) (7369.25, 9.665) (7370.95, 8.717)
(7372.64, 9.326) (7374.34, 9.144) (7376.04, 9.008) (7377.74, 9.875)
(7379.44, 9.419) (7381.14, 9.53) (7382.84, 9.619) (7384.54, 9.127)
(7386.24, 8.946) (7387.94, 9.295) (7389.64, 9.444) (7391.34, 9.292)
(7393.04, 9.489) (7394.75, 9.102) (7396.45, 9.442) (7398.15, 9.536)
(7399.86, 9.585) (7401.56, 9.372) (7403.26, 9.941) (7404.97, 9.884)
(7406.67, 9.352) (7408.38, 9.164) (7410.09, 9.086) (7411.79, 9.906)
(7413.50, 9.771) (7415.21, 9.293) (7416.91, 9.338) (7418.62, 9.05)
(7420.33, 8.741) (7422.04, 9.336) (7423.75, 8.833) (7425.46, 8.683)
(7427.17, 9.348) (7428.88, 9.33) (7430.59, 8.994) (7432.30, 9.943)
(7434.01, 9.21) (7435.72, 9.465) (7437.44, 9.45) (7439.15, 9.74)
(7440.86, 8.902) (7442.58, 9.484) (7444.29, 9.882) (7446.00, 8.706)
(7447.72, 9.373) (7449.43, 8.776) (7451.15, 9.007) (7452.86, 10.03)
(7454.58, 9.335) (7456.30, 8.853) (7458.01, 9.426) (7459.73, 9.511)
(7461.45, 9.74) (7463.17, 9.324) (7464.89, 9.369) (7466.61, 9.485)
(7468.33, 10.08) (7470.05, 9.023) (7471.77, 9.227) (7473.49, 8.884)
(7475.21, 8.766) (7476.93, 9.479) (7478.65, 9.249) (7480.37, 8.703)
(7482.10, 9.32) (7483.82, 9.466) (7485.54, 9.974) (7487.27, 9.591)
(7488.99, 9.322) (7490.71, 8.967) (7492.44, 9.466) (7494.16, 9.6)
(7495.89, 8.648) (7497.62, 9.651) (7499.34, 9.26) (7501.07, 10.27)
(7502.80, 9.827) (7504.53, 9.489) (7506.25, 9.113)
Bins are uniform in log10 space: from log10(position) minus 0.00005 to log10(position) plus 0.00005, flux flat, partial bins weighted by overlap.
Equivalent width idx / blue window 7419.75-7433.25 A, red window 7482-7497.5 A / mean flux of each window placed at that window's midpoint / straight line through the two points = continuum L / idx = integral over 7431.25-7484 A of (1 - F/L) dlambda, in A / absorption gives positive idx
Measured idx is -0.3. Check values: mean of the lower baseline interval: 9.16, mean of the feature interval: 9.33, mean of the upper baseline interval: 9.39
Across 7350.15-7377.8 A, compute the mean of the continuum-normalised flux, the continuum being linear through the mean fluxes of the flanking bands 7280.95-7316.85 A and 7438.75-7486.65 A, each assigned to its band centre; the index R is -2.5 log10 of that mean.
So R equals 0.016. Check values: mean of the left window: 9.62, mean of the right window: 9.32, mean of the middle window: 9.36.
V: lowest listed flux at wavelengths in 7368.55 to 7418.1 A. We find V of 8.717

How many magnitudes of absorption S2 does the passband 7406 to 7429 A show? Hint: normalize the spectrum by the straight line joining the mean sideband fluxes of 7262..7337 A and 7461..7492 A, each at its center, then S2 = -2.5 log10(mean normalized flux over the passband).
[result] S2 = 0.02 mag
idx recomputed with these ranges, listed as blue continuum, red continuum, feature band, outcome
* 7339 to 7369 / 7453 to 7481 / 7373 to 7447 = 0.4 A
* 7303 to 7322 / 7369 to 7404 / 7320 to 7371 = 0.7 A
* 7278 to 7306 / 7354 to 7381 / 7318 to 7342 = 0.4 A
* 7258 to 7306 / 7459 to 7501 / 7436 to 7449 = 0.1 A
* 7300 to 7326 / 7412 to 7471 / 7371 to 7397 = 0.4 A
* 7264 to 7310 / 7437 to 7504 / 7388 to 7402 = 0.1 A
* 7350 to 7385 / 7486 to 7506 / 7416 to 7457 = 0.8 A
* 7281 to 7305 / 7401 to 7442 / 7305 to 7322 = -0.4 A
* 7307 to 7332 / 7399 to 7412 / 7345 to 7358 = 0.0 A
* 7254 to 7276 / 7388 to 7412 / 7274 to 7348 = 0.5 A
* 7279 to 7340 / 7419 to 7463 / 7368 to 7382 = 0.1 A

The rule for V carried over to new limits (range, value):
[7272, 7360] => 8.738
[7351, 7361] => 9.07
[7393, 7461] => 8.683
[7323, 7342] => 9.011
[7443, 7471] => 8.706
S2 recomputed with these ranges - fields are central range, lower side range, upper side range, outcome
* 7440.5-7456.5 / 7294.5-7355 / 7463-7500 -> 0.012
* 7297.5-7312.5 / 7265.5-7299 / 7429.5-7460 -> 0.004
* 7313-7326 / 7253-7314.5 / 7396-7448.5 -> -0.025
